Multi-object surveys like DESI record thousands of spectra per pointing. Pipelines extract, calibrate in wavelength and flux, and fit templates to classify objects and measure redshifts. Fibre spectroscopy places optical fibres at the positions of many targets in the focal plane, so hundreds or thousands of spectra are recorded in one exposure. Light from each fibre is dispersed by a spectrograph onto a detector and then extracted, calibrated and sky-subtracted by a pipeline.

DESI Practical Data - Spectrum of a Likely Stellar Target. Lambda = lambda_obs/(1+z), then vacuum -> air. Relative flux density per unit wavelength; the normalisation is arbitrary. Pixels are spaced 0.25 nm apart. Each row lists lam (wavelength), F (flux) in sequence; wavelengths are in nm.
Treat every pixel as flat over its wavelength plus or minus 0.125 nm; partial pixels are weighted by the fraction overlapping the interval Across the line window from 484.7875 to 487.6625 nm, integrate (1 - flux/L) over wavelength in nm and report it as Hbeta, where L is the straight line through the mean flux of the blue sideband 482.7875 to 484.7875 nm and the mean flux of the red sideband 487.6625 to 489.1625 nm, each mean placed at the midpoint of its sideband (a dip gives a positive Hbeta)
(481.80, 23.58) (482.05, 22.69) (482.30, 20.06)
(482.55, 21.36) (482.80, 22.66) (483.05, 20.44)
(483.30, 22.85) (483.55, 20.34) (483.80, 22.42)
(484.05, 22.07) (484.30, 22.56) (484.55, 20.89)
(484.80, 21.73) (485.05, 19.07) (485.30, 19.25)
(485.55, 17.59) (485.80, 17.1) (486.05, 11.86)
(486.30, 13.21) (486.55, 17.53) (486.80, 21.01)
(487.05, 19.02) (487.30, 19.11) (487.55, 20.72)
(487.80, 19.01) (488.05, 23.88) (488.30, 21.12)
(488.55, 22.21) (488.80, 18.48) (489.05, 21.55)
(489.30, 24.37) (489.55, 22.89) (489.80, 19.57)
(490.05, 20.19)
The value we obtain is 0.46 nm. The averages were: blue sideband 21.7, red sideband 21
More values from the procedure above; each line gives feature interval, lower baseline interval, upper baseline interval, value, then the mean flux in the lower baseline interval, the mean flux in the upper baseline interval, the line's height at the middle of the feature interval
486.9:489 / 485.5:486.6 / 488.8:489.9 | -0.18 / 15.2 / 21.7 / 19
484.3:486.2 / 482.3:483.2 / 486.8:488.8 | 0.23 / 21.3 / 20.6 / 21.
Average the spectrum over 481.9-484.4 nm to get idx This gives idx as 21.8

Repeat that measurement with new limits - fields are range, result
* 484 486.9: 18.5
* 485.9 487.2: 16.6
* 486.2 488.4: 19.5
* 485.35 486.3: 15.5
